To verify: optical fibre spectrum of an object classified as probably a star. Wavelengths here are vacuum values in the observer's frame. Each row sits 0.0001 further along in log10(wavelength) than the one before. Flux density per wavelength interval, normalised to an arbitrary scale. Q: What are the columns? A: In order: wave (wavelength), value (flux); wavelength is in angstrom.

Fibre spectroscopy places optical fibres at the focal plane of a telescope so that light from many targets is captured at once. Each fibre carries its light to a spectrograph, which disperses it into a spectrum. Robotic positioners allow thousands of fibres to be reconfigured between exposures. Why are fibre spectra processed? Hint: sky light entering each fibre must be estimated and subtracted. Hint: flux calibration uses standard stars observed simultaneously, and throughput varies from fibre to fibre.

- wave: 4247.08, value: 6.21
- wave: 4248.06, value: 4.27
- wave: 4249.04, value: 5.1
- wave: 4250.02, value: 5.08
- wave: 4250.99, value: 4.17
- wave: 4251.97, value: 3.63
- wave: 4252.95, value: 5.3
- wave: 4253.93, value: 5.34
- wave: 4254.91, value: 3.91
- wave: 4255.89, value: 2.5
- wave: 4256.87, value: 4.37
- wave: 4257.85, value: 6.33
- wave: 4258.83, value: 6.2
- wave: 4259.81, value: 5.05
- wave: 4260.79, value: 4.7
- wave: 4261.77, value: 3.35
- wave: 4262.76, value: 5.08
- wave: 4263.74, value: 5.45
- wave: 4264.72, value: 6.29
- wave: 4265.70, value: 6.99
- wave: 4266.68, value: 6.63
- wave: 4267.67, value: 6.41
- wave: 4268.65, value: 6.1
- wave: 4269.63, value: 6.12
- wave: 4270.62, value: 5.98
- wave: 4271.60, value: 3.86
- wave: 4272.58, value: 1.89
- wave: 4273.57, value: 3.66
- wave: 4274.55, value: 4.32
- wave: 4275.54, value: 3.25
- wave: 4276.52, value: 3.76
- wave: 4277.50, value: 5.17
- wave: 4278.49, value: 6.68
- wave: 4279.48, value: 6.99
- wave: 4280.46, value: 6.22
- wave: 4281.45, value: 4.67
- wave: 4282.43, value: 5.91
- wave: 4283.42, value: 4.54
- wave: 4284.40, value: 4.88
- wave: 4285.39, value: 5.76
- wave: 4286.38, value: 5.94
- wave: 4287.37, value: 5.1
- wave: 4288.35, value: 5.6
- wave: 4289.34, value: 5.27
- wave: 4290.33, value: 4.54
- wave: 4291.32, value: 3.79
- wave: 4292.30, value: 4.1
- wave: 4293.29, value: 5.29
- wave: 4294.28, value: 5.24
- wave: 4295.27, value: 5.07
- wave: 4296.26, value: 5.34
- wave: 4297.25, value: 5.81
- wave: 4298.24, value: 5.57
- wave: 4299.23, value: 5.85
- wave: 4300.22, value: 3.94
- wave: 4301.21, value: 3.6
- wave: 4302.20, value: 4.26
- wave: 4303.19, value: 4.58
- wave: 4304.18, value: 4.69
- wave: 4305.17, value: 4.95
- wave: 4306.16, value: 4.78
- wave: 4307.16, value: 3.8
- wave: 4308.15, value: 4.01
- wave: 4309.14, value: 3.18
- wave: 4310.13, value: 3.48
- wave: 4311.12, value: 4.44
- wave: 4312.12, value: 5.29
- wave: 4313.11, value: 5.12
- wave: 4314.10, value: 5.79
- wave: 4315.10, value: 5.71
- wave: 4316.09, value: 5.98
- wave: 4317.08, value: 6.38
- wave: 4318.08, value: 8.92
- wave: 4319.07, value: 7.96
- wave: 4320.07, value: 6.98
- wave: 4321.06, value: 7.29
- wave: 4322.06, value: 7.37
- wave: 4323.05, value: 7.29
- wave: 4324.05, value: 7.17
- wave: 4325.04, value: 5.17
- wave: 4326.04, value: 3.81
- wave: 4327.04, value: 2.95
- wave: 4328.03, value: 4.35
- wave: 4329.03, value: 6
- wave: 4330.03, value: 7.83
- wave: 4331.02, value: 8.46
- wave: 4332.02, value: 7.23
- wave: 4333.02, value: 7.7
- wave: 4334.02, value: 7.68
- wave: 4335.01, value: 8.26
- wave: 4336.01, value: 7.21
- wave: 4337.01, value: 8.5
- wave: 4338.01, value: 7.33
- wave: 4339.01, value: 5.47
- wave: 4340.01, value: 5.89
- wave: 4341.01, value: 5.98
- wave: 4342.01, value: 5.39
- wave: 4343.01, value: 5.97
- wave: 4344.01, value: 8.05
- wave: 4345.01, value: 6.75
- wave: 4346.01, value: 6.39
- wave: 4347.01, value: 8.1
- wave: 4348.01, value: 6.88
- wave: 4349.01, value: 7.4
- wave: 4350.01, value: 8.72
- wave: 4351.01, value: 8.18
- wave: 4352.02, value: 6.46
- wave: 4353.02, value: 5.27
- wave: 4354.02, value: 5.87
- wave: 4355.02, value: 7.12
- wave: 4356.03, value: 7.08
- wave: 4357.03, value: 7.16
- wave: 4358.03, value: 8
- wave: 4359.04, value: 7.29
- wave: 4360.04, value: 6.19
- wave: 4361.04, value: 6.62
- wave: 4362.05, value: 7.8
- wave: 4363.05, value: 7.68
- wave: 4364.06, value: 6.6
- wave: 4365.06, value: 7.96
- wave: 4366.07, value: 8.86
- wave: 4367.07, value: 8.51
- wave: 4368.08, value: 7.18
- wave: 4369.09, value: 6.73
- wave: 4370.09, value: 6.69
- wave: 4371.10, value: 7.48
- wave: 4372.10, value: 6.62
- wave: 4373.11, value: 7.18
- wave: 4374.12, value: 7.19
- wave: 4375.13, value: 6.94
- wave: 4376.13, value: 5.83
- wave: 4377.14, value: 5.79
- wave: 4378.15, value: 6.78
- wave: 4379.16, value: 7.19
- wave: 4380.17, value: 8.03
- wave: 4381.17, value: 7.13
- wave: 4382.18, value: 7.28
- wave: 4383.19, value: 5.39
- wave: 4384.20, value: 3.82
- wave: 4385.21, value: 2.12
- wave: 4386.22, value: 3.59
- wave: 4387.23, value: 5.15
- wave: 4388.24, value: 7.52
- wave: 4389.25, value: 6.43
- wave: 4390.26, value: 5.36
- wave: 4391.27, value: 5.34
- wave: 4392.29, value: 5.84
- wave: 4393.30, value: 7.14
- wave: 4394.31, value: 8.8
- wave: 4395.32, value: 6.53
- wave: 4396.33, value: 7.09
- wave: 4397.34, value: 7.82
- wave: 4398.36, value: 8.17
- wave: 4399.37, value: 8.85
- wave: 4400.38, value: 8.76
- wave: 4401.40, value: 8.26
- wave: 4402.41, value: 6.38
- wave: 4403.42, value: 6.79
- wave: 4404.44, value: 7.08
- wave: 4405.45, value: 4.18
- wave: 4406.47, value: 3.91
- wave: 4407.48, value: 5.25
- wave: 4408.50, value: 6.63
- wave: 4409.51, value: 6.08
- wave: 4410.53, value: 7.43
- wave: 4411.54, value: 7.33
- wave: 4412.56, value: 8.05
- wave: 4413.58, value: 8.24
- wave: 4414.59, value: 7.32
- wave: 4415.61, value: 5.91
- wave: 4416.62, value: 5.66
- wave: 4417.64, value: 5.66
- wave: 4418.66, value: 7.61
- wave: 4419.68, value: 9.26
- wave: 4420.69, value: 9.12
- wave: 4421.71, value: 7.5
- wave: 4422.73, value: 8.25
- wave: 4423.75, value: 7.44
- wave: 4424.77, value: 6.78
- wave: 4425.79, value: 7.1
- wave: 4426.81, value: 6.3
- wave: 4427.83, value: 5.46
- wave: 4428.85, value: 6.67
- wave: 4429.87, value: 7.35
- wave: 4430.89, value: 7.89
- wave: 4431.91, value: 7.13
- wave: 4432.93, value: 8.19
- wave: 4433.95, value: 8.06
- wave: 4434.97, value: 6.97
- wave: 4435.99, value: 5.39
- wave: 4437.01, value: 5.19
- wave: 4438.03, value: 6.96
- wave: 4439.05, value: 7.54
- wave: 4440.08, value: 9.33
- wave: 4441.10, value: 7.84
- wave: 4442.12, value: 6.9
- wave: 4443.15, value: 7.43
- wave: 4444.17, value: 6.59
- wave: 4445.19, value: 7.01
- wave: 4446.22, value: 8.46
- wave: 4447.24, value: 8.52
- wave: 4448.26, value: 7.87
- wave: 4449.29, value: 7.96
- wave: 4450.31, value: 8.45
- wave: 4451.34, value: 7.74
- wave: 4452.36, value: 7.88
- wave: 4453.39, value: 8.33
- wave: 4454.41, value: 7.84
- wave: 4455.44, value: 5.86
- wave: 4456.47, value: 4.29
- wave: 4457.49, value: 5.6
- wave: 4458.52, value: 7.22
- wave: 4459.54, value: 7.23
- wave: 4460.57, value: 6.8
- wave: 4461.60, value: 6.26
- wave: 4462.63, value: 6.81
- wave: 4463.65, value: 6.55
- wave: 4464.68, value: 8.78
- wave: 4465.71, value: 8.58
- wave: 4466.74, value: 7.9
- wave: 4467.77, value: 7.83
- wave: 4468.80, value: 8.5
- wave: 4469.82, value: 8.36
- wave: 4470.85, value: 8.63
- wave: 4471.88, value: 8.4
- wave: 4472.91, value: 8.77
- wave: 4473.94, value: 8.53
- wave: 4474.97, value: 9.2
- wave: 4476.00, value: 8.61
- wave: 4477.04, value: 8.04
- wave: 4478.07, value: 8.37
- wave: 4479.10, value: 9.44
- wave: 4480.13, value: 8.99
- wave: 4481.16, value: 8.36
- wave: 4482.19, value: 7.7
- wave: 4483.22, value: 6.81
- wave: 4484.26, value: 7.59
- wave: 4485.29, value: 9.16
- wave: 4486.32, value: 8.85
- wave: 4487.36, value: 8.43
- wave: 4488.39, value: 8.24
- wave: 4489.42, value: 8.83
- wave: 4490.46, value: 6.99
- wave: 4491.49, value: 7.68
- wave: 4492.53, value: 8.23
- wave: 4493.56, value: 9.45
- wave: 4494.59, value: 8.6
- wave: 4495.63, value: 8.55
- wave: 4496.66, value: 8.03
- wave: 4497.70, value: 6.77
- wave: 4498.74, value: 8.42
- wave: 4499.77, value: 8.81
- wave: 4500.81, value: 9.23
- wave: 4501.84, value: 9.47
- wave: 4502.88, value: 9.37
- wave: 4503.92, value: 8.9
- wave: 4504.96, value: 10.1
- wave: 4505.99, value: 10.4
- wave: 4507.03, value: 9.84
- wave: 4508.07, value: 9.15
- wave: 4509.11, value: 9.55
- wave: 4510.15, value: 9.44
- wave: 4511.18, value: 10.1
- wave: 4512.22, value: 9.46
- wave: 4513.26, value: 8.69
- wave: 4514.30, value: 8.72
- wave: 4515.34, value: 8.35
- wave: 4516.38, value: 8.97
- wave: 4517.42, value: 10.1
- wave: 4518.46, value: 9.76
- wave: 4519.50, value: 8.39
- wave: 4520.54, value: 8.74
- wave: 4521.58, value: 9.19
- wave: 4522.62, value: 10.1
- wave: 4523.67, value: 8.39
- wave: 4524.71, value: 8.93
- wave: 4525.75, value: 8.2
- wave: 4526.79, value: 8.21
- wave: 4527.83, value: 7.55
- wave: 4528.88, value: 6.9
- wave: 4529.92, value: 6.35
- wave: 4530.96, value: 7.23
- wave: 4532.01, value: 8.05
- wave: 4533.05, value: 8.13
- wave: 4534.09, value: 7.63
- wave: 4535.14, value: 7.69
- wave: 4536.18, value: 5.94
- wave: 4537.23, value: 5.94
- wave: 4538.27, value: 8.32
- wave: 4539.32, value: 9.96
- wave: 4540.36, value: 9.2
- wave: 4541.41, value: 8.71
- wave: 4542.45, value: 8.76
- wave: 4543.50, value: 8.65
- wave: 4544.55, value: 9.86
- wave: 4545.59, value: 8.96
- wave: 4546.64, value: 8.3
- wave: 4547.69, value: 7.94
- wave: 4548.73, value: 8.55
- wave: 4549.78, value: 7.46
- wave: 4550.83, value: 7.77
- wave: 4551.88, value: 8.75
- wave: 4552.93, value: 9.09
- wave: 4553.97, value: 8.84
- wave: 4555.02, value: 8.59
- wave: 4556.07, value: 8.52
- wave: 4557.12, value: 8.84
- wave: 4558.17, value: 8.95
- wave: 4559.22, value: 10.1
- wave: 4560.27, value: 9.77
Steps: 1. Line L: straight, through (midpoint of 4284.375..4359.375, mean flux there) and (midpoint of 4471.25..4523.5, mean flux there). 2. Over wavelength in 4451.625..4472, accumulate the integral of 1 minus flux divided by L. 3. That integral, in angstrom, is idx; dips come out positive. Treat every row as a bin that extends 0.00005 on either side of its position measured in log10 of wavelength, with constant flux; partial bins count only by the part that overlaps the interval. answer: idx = 2.1 angstrom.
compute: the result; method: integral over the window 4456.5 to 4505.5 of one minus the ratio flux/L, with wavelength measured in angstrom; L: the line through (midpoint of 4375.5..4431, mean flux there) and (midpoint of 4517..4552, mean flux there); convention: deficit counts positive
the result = -3.3 angstrom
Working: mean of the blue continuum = 6.7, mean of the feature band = 8.18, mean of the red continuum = 8.3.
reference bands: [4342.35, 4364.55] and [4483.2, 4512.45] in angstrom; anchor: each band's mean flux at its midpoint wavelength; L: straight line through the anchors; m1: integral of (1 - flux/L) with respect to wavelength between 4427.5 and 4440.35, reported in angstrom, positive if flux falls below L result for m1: 1.5 angstrom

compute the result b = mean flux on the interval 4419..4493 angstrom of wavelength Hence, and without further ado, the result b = 7.68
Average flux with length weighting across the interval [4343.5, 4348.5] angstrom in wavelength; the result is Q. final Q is 7.24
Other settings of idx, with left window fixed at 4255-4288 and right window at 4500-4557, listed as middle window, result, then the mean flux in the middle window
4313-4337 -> -3.2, 6.67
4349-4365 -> -2.0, 7.11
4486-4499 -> -0.1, 8.22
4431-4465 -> 1.4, 7.24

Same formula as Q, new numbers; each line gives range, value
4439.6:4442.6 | 8.04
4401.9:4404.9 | 6.75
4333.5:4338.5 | 7.8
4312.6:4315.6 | 5.55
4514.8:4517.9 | 9.12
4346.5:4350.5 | 7.78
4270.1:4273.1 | 3.92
